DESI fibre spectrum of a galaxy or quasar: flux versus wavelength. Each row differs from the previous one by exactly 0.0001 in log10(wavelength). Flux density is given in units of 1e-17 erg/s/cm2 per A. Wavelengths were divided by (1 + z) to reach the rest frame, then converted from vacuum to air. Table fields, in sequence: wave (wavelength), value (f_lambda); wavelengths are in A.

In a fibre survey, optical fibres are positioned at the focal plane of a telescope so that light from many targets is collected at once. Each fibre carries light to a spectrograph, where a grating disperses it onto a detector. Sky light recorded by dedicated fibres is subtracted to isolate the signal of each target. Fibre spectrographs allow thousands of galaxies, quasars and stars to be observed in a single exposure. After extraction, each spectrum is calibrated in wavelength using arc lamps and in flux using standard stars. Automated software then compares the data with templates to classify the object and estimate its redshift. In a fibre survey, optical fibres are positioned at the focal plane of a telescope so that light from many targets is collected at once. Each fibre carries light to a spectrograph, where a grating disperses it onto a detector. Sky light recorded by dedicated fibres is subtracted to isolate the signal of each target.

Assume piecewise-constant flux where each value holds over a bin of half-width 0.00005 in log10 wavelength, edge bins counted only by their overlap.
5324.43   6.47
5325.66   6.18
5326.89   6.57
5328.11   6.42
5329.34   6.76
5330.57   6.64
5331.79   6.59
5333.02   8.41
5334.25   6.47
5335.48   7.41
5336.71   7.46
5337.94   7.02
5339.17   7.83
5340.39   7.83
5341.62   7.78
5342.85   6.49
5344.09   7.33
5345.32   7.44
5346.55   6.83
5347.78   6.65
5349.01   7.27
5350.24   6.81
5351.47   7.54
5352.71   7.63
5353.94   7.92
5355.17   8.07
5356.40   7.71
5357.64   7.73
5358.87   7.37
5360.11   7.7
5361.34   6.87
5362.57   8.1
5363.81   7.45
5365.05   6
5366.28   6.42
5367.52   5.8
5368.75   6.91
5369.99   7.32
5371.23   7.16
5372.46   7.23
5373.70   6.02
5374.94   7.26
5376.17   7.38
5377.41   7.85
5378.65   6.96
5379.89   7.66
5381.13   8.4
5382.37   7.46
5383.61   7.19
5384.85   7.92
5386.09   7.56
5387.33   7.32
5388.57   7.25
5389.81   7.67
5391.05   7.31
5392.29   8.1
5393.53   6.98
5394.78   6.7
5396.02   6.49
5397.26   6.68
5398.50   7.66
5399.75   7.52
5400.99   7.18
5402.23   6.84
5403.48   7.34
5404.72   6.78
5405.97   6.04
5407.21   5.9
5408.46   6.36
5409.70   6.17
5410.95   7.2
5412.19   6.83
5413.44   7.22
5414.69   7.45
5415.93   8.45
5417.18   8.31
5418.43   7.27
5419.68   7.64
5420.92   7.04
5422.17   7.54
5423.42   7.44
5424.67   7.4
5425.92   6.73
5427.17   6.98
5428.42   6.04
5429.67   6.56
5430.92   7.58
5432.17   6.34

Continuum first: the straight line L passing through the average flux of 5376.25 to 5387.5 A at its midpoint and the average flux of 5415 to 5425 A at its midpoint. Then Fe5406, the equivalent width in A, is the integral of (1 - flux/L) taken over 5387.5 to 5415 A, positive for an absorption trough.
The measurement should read 2.27 A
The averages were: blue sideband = 7.59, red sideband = 7.64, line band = 6.98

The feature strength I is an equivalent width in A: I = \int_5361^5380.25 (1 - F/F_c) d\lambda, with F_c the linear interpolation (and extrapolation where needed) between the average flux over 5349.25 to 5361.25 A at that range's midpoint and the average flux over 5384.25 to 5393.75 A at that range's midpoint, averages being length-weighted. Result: 1.37 A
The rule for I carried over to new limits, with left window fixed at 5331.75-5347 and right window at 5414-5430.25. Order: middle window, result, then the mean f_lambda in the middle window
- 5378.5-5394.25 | -0.5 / 7.53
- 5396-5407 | 0.6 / 6.94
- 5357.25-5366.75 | 0.1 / 7.21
